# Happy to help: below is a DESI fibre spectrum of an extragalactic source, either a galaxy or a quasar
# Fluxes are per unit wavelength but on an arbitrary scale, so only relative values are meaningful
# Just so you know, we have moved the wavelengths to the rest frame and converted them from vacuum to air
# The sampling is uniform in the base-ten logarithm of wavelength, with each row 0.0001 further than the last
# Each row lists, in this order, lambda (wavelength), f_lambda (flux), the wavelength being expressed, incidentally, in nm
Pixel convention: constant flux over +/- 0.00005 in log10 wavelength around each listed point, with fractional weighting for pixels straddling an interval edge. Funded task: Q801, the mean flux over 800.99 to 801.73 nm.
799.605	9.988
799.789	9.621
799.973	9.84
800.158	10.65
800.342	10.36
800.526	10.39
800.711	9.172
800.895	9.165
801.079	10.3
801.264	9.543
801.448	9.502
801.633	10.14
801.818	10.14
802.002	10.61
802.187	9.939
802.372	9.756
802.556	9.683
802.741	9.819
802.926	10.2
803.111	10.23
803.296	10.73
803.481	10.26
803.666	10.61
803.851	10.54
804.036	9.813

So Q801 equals 9.86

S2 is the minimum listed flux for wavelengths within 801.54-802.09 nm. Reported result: 10.14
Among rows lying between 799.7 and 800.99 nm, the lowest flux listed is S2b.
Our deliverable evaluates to 9.165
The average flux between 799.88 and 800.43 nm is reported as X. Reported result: 10.3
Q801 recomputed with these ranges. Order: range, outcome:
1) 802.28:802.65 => 9.74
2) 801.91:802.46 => 10.1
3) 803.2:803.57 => 10.5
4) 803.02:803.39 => 10.5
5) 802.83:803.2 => 10.2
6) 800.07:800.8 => 10.1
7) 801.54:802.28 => 10.2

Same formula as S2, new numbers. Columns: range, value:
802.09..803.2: 9.683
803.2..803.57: 10.26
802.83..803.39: 10.2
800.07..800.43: 10.36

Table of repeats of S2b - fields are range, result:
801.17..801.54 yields 9.502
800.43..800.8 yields 9.172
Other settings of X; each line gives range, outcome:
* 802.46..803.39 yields 10.1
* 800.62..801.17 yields 9.56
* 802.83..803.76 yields 10.4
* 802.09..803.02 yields 9.88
